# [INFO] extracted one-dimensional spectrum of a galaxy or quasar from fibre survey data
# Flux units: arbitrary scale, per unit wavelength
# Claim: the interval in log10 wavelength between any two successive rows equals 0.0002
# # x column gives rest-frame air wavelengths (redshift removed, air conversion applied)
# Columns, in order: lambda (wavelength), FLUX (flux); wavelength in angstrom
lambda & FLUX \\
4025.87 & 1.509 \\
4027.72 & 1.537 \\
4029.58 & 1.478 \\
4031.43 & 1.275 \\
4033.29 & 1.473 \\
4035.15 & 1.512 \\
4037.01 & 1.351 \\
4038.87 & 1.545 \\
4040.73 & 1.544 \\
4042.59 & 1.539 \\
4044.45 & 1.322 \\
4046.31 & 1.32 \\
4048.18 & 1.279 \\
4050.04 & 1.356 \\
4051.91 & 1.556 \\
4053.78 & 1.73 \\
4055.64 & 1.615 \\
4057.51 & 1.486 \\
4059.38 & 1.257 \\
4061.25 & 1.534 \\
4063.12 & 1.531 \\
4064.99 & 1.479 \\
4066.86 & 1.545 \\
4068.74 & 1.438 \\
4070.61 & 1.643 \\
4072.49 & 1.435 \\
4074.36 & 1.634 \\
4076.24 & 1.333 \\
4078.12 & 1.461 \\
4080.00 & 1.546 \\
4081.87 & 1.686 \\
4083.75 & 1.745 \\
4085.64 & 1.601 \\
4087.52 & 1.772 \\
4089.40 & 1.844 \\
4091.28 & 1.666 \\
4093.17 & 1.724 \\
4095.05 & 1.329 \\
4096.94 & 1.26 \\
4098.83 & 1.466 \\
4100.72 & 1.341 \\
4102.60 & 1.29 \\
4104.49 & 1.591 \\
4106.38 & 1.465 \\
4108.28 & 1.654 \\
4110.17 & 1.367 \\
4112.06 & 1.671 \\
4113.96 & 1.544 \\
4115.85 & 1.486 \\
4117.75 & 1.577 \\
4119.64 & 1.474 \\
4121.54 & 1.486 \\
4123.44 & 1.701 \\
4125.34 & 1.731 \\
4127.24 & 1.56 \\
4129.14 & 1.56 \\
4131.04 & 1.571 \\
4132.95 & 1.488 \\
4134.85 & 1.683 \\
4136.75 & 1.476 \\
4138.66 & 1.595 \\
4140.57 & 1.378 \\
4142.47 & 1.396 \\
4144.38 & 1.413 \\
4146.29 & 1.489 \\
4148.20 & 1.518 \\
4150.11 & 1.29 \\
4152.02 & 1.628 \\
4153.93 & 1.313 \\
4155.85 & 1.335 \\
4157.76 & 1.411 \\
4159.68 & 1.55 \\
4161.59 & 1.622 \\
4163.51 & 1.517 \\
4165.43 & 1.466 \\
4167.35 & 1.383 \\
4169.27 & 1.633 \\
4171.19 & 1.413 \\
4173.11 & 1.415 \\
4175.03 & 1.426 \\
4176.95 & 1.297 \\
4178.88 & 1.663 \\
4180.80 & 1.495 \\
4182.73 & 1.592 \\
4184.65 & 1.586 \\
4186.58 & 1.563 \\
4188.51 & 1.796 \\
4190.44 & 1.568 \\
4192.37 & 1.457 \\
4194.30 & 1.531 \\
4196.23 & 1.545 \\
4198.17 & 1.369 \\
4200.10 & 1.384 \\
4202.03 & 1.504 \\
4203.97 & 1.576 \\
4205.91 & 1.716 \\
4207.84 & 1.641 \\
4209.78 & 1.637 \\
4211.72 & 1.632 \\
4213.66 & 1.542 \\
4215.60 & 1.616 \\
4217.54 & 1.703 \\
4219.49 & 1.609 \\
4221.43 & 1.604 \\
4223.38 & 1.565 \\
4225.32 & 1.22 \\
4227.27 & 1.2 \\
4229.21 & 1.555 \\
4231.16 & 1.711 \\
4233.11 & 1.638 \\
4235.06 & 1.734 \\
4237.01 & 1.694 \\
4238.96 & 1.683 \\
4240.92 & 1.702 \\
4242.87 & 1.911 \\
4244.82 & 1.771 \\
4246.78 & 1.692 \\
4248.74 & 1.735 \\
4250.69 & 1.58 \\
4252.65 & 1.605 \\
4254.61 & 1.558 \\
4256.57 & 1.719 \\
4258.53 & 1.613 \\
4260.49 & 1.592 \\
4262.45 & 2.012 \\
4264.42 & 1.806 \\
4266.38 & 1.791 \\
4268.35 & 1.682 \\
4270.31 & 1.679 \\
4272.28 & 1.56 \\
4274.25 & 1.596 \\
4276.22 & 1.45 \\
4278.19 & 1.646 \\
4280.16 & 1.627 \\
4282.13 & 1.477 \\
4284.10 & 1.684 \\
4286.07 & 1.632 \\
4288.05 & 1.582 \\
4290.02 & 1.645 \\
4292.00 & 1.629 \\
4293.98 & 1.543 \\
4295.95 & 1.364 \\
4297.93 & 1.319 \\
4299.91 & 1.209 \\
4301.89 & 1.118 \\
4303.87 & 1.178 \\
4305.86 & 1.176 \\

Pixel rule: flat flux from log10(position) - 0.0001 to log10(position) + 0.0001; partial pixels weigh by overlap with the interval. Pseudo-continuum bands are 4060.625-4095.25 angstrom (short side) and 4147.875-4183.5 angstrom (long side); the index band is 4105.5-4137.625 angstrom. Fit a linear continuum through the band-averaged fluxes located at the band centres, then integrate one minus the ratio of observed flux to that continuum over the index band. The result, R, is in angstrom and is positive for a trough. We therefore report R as -0.68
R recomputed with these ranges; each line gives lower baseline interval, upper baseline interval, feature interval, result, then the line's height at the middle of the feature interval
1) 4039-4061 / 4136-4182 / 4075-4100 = -1.9 angstrom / 1.46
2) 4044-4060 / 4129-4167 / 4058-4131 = -3.9 angstrom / 1.46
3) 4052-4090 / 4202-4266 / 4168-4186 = 1.3 angstrom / 1.61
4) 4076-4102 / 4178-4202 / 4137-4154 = 1.0 angstrom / 1.55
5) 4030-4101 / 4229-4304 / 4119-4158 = 1.1 angstrom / 1.54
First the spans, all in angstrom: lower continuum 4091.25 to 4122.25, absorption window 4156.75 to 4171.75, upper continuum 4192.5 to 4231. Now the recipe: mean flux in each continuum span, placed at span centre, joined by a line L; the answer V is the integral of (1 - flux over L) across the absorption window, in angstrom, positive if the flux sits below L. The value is 0.1 angstrom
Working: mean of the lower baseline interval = 1.49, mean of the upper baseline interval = 1.54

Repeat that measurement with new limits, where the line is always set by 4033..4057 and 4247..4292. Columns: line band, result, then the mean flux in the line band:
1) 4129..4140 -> -0.09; 1.56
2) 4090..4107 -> 0.54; 1.47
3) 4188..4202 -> 0.70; 1.51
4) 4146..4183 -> 2.27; 1.47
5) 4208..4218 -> -0.12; 1.62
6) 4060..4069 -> -0.08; 1.5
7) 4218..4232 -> 0.98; 1.5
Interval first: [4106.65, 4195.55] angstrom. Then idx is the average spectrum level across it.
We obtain 1.52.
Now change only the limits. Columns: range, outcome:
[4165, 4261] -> 1.58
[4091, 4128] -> 1.52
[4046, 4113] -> 1.52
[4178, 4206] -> 1.55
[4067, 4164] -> 1.52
